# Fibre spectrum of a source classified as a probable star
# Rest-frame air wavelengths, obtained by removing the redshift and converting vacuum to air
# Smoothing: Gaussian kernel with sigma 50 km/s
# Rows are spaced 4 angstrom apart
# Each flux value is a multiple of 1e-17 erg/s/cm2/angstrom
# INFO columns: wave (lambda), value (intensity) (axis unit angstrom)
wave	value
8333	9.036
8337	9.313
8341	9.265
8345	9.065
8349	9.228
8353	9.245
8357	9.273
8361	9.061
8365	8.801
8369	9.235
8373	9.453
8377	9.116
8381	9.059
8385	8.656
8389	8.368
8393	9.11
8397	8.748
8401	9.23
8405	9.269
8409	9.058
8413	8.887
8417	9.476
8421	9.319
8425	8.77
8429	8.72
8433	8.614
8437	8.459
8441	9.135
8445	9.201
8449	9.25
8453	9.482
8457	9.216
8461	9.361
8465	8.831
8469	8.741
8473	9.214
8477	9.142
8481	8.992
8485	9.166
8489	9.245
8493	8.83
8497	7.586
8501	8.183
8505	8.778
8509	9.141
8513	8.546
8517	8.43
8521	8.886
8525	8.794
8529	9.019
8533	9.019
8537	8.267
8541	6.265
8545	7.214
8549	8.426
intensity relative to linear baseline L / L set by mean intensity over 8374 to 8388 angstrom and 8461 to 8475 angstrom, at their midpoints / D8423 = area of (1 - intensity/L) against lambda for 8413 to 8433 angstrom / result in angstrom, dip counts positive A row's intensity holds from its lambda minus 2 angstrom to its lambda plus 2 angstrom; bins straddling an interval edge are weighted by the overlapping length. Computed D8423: -0.10 angstrom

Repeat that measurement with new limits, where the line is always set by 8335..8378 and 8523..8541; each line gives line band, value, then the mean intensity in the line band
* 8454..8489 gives -1.5 angstrom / 9.1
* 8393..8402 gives 0.0 angstrom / 8.99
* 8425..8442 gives 0.3 angstrom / 8.71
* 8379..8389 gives 0.4 angstrom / 8.76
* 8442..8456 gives -0.7 angstrom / 9.29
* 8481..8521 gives -0.3 angstrom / 8.68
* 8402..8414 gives -0.2 angstrom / 9.1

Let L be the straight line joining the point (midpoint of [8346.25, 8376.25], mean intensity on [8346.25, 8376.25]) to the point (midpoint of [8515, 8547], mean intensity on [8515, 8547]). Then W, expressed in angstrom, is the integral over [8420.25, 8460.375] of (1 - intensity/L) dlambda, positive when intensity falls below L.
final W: -1.3 angstrom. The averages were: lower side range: 9.18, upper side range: 8.24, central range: 9.02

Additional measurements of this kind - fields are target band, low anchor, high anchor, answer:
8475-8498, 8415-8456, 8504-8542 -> -0.3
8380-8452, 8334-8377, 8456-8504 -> 0.5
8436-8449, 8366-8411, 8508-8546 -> -0.4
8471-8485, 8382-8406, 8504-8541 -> -0.6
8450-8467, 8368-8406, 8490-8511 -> -1.0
